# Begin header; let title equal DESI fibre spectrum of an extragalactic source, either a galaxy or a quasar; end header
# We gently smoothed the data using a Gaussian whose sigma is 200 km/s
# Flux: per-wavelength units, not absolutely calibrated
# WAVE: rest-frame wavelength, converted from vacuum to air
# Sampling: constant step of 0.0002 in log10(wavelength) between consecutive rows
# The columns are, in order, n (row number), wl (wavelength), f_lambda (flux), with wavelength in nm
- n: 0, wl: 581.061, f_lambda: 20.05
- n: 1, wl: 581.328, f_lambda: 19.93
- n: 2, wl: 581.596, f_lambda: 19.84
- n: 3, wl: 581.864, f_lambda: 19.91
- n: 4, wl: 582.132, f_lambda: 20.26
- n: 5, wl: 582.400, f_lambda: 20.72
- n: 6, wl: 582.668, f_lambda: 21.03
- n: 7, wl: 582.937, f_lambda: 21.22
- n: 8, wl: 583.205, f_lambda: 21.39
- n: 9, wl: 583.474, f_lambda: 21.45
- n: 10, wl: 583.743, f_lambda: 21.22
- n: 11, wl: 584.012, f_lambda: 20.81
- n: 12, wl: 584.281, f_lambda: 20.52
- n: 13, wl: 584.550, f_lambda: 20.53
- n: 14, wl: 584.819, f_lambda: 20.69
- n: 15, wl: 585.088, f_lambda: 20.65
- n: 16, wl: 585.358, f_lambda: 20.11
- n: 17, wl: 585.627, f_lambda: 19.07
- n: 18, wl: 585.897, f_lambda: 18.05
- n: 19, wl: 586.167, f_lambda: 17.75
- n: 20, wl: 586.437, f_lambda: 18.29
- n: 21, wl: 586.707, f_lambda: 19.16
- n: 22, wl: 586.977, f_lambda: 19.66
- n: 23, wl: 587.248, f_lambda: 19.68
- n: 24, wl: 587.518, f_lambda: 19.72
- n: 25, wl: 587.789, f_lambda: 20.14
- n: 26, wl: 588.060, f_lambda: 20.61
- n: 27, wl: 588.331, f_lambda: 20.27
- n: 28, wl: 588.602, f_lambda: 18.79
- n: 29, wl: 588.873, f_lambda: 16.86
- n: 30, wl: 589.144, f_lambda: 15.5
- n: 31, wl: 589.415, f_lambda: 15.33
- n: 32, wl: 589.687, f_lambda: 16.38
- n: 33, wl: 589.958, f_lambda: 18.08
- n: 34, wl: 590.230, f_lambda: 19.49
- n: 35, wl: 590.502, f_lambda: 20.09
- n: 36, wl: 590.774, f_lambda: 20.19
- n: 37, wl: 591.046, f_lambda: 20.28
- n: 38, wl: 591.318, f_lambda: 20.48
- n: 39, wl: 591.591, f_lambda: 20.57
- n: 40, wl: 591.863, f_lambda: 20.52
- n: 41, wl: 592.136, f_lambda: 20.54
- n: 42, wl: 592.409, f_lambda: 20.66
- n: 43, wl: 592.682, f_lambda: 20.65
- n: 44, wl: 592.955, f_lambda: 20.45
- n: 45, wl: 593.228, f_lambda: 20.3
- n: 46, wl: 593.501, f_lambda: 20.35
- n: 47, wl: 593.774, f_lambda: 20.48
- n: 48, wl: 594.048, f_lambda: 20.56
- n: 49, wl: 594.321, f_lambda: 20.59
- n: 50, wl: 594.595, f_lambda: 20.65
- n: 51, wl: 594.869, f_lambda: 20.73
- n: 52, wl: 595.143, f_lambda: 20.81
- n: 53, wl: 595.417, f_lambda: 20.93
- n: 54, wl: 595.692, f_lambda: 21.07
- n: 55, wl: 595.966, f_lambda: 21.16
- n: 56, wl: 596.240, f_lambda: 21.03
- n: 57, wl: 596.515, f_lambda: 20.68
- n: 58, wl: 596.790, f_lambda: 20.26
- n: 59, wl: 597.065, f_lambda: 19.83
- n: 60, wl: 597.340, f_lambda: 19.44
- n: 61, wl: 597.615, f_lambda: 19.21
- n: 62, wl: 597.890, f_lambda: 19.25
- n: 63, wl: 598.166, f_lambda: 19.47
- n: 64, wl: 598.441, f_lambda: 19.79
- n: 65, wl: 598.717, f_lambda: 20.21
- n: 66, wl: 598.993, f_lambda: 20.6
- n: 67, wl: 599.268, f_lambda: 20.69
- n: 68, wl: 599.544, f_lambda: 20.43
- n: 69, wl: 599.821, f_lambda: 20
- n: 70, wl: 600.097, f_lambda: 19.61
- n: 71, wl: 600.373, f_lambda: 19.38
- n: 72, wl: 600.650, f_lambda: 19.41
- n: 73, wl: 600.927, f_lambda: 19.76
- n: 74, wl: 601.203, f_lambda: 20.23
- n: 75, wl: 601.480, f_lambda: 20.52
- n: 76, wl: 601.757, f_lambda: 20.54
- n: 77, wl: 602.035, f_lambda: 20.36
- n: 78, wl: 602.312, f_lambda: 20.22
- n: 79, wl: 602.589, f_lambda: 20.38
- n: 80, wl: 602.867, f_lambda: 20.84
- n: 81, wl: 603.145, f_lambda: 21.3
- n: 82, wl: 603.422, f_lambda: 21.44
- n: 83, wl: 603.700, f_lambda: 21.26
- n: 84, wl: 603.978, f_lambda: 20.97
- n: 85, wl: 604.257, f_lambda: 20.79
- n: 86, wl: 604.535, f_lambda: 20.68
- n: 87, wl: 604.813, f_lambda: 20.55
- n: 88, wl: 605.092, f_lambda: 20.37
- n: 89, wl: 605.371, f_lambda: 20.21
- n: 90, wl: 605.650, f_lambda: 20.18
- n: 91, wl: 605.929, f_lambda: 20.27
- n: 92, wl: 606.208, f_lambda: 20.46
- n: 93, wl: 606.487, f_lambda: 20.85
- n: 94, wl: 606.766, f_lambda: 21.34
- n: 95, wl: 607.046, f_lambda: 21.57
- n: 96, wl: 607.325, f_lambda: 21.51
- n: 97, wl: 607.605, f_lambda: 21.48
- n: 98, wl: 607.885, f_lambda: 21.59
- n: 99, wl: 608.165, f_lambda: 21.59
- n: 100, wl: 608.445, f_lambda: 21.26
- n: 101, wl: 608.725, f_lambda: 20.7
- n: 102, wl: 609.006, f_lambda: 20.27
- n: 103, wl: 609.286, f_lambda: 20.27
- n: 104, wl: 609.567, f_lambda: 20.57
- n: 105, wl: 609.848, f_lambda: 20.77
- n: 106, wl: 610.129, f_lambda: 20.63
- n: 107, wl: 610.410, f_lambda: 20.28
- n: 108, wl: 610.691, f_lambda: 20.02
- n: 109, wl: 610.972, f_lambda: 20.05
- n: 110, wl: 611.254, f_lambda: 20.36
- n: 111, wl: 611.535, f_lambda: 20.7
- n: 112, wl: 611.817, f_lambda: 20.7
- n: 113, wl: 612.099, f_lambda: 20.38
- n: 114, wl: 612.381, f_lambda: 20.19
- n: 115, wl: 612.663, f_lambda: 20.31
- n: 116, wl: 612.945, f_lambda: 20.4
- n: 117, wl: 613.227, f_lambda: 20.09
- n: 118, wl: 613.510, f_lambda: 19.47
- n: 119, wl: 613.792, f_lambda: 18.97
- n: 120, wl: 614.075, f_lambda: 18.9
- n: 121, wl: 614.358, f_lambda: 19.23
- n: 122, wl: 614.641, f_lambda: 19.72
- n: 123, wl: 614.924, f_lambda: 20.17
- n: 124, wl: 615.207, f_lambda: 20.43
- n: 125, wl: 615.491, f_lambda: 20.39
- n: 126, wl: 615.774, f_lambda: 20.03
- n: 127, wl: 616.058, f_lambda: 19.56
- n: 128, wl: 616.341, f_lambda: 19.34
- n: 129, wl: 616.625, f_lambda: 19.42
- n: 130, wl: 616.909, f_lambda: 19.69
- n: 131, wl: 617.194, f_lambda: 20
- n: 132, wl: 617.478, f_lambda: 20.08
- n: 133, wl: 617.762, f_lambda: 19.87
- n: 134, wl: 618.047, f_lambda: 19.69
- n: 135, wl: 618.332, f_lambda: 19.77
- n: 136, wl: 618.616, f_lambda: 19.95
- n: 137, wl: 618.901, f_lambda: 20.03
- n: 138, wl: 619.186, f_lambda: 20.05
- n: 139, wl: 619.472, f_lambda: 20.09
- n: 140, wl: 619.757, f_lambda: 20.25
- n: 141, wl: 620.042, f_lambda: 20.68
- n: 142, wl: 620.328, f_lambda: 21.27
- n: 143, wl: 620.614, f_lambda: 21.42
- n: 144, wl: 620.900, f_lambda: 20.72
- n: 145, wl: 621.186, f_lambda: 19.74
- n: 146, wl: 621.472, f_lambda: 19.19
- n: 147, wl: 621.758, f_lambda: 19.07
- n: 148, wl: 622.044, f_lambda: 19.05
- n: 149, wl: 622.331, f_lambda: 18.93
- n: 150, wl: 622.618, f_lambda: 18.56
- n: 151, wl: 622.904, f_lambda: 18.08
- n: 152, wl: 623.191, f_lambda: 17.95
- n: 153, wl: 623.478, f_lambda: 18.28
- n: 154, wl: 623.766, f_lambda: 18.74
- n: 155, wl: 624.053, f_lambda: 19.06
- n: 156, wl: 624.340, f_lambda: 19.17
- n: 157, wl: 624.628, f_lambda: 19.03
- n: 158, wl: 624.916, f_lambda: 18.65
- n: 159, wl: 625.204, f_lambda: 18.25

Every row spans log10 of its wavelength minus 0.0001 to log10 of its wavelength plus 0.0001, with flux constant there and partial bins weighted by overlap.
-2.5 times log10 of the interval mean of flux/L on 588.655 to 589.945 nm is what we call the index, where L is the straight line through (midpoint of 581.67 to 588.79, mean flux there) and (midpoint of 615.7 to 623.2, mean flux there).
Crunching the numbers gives 0.22 mag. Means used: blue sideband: 20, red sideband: 19.8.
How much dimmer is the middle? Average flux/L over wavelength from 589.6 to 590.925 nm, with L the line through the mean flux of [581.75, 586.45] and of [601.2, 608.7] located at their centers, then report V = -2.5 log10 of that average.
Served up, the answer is 0.08 mag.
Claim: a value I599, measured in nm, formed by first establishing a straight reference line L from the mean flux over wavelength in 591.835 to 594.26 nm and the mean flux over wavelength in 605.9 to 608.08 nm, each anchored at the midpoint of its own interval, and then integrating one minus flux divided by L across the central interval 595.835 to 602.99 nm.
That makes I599 0.24 nm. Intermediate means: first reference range 20.5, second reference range 21.2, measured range 20.1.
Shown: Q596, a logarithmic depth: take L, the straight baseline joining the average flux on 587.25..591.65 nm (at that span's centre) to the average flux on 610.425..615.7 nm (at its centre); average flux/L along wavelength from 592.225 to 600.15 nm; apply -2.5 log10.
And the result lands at -0.06 mag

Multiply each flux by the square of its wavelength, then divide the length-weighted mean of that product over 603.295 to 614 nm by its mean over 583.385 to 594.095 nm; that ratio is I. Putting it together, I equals 1.12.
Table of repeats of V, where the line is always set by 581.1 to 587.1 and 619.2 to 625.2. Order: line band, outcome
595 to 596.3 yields -0.06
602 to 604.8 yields -0.06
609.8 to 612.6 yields -0.04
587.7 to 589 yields 0.04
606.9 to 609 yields -0.09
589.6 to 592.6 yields 0.01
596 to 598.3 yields -0.01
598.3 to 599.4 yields -0.03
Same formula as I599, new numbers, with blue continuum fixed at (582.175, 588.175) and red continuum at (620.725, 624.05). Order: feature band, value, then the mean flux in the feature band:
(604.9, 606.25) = -0.056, 20.3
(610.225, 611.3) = -0.048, 20.2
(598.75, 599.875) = -0.044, 20.4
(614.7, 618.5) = -0.145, 19.9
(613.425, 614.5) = 0.006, 19.1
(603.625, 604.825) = -0.082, 20.9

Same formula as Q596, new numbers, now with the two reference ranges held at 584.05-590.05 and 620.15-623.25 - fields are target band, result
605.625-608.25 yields -0.10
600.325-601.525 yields -0.04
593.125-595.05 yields -0.08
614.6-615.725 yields -0.04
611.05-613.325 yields -0.06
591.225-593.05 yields -0.08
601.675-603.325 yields -0.08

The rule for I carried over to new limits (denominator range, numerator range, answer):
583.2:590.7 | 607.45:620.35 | 1.15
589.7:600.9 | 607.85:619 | 1.06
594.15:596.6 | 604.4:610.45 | 1.04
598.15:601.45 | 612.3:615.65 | 1.04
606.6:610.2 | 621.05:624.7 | 0.94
